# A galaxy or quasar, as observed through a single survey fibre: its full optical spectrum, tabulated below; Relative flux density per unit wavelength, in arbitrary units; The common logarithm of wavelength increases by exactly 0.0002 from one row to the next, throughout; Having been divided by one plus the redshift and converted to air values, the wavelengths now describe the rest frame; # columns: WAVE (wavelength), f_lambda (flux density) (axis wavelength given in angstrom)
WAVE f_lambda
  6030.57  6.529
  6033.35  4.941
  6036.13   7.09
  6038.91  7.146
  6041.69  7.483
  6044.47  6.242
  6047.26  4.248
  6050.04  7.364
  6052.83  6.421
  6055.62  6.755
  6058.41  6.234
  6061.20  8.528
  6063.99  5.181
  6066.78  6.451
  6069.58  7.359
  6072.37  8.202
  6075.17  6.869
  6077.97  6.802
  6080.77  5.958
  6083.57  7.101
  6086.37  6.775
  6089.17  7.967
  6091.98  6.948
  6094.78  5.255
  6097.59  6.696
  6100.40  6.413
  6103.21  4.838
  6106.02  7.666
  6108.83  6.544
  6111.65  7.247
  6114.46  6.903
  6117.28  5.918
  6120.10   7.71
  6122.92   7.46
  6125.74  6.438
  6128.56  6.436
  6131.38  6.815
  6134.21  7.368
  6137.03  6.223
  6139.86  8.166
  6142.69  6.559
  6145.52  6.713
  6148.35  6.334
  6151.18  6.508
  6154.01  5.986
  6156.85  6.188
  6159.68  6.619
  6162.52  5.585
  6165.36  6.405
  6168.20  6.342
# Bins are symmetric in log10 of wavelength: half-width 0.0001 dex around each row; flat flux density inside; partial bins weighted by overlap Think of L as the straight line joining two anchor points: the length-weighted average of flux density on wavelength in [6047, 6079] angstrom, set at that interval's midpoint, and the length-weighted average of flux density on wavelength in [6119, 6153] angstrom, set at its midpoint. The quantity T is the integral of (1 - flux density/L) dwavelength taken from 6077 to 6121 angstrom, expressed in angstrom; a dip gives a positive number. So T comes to 1.12 angstrom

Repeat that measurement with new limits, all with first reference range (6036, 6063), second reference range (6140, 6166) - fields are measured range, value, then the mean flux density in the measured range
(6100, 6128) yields -0.8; 6.72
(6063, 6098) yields -0.7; 6.76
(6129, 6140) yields -0.8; 6.96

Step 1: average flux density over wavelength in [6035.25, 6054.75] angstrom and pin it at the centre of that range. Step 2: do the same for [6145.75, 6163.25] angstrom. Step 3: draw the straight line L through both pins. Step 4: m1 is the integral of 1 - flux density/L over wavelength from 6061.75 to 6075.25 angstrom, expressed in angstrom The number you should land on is -0.9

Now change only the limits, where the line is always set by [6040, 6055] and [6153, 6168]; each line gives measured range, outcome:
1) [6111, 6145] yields -3.8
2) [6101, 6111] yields -0.2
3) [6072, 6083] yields -0.9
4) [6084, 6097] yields -0.9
